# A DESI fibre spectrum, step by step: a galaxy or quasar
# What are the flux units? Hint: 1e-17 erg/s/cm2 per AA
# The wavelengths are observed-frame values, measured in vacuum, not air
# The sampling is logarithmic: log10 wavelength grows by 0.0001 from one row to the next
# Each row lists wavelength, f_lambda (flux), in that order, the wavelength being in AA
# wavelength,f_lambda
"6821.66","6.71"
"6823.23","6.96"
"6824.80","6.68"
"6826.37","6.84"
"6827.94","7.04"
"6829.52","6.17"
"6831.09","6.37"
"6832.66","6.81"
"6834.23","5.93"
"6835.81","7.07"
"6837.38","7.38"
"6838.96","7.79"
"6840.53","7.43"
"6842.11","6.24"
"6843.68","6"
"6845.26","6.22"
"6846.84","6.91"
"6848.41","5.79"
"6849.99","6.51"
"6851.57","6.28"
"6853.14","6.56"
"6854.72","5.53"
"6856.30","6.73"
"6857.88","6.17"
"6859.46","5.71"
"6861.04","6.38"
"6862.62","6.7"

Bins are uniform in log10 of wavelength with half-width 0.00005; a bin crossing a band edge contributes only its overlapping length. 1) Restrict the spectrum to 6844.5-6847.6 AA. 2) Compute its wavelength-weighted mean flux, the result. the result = 6.56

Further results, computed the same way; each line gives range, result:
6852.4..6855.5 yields 6.03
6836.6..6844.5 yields 6.96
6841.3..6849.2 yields 6.23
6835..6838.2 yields 7.21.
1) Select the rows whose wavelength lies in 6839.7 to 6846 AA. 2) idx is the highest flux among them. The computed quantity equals 7.43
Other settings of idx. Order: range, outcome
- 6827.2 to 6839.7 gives 7.79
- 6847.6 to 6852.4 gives 6.51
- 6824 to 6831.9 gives 7.04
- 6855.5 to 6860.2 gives 6.73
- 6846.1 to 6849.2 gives 6.91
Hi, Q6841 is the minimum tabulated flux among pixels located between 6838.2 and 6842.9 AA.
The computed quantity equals 6.24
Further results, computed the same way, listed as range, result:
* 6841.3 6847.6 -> 6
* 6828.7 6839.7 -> 5.93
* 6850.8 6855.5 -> 5.53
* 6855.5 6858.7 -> 6.17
